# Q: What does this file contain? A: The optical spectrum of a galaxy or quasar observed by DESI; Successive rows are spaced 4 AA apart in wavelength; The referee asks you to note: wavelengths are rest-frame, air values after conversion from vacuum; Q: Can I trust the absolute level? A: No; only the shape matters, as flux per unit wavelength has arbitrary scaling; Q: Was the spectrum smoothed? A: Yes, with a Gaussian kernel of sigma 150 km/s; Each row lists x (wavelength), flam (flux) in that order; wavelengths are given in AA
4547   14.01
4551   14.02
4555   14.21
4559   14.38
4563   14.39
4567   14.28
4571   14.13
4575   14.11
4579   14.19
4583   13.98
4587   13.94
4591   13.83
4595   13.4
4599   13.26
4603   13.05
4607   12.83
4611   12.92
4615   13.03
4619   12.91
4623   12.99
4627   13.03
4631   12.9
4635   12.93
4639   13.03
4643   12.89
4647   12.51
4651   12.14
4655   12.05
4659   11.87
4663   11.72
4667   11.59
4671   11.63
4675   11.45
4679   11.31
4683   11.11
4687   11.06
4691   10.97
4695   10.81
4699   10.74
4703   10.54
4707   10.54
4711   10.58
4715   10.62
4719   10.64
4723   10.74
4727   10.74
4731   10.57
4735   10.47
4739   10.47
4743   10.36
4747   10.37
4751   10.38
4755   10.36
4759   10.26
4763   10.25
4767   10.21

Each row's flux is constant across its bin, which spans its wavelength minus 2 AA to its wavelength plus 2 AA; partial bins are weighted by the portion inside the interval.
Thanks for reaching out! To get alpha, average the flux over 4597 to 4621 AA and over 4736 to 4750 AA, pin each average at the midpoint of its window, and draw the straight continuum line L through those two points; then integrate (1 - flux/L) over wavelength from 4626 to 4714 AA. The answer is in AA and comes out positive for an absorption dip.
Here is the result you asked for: 1.2 AA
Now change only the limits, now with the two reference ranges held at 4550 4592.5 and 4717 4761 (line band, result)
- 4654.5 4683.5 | 1.0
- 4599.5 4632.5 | 0.5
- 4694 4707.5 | 0.8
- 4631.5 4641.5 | -0.2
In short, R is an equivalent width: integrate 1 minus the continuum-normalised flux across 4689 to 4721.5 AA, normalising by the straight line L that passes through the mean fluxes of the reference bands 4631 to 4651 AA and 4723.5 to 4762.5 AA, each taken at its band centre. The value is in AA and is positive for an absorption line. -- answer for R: 1.80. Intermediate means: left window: 12.8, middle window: 10.7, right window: 10.4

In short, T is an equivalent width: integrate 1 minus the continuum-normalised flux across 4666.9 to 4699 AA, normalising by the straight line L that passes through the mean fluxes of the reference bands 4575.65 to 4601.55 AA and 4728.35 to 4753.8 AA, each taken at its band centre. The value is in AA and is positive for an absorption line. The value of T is 1.4 AA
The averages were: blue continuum 13.8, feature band 11.2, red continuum 10.4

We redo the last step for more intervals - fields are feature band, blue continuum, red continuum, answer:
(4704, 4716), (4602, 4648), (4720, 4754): 0.56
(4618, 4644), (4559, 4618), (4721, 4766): -0.34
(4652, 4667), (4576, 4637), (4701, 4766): 0.33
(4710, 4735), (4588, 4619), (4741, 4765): 0.63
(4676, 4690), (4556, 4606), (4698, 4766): 0.53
